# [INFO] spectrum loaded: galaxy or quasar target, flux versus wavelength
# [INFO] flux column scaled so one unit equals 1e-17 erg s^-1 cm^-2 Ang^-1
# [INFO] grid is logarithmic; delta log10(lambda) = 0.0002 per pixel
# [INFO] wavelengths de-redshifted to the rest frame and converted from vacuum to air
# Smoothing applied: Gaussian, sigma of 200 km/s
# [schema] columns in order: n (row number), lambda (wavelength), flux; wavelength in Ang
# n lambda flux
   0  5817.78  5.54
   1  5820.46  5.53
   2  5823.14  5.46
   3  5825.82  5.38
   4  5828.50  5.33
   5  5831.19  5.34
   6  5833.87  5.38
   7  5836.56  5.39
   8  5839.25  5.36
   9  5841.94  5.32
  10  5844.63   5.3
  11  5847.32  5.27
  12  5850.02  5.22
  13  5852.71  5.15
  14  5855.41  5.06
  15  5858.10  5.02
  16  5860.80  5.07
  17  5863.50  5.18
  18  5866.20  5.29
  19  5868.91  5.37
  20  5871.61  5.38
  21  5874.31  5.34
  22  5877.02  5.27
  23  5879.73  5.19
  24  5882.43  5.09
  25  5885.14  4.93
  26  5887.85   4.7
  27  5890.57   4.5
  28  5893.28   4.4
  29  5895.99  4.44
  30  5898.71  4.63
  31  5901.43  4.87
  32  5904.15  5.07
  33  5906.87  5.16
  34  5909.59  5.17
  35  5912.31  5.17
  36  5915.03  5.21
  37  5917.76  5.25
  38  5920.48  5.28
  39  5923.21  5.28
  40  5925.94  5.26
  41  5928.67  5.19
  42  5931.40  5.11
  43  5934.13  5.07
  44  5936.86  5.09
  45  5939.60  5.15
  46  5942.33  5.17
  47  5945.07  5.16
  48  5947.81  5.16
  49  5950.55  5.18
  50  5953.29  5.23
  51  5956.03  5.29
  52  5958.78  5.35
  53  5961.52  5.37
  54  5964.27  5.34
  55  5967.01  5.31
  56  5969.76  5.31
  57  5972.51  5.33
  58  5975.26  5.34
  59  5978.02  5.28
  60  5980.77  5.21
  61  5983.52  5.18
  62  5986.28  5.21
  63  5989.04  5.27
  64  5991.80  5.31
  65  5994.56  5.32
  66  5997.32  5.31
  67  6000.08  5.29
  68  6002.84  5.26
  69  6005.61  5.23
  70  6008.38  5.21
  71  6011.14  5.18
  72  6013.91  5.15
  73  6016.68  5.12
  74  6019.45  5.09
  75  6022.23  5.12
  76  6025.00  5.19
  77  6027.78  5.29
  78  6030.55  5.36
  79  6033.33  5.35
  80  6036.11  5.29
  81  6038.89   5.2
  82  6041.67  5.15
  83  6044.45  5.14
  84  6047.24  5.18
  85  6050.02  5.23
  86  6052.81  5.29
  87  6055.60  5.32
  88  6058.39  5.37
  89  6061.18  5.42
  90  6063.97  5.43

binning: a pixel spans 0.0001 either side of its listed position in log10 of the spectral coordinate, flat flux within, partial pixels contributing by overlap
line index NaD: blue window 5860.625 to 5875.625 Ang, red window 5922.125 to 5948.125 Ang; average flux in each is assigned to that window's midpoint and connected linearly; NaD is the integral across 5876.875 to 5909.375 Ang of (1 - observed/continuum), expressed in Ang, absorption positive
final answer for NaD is 2.4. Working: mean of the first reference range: 5.29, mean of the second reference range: 5.16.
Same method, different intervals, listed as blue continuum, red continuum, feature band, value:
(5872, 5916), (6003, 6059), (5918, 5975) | -2.0 Ang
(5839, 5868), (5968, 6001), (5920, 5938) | 0.2 Ang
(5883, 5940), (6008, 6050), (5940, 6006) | -2.1 Ang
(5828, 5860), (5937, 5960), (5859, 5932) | 2.3 Ang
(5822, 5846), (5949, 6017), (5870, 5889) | 0.7 Ang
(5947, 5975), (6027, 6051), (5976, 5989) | 0.1 Ang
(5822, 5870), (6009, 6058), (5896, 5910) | 0.9 Ang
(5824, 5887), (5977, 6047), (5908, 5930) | 0.0 Ang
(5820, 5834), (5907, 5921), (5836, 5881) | 0.7 Ang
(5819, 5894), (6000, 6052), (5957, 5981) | -0.5 Ang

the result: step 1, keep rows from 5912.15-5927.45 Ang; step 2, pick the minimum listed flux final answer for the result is 5.17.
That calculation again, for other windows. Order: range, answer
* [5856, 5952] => 4.4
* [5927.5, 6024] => 5.07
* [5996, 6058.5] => 5.09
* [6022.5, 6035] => 5.19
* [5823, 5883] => 5.02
